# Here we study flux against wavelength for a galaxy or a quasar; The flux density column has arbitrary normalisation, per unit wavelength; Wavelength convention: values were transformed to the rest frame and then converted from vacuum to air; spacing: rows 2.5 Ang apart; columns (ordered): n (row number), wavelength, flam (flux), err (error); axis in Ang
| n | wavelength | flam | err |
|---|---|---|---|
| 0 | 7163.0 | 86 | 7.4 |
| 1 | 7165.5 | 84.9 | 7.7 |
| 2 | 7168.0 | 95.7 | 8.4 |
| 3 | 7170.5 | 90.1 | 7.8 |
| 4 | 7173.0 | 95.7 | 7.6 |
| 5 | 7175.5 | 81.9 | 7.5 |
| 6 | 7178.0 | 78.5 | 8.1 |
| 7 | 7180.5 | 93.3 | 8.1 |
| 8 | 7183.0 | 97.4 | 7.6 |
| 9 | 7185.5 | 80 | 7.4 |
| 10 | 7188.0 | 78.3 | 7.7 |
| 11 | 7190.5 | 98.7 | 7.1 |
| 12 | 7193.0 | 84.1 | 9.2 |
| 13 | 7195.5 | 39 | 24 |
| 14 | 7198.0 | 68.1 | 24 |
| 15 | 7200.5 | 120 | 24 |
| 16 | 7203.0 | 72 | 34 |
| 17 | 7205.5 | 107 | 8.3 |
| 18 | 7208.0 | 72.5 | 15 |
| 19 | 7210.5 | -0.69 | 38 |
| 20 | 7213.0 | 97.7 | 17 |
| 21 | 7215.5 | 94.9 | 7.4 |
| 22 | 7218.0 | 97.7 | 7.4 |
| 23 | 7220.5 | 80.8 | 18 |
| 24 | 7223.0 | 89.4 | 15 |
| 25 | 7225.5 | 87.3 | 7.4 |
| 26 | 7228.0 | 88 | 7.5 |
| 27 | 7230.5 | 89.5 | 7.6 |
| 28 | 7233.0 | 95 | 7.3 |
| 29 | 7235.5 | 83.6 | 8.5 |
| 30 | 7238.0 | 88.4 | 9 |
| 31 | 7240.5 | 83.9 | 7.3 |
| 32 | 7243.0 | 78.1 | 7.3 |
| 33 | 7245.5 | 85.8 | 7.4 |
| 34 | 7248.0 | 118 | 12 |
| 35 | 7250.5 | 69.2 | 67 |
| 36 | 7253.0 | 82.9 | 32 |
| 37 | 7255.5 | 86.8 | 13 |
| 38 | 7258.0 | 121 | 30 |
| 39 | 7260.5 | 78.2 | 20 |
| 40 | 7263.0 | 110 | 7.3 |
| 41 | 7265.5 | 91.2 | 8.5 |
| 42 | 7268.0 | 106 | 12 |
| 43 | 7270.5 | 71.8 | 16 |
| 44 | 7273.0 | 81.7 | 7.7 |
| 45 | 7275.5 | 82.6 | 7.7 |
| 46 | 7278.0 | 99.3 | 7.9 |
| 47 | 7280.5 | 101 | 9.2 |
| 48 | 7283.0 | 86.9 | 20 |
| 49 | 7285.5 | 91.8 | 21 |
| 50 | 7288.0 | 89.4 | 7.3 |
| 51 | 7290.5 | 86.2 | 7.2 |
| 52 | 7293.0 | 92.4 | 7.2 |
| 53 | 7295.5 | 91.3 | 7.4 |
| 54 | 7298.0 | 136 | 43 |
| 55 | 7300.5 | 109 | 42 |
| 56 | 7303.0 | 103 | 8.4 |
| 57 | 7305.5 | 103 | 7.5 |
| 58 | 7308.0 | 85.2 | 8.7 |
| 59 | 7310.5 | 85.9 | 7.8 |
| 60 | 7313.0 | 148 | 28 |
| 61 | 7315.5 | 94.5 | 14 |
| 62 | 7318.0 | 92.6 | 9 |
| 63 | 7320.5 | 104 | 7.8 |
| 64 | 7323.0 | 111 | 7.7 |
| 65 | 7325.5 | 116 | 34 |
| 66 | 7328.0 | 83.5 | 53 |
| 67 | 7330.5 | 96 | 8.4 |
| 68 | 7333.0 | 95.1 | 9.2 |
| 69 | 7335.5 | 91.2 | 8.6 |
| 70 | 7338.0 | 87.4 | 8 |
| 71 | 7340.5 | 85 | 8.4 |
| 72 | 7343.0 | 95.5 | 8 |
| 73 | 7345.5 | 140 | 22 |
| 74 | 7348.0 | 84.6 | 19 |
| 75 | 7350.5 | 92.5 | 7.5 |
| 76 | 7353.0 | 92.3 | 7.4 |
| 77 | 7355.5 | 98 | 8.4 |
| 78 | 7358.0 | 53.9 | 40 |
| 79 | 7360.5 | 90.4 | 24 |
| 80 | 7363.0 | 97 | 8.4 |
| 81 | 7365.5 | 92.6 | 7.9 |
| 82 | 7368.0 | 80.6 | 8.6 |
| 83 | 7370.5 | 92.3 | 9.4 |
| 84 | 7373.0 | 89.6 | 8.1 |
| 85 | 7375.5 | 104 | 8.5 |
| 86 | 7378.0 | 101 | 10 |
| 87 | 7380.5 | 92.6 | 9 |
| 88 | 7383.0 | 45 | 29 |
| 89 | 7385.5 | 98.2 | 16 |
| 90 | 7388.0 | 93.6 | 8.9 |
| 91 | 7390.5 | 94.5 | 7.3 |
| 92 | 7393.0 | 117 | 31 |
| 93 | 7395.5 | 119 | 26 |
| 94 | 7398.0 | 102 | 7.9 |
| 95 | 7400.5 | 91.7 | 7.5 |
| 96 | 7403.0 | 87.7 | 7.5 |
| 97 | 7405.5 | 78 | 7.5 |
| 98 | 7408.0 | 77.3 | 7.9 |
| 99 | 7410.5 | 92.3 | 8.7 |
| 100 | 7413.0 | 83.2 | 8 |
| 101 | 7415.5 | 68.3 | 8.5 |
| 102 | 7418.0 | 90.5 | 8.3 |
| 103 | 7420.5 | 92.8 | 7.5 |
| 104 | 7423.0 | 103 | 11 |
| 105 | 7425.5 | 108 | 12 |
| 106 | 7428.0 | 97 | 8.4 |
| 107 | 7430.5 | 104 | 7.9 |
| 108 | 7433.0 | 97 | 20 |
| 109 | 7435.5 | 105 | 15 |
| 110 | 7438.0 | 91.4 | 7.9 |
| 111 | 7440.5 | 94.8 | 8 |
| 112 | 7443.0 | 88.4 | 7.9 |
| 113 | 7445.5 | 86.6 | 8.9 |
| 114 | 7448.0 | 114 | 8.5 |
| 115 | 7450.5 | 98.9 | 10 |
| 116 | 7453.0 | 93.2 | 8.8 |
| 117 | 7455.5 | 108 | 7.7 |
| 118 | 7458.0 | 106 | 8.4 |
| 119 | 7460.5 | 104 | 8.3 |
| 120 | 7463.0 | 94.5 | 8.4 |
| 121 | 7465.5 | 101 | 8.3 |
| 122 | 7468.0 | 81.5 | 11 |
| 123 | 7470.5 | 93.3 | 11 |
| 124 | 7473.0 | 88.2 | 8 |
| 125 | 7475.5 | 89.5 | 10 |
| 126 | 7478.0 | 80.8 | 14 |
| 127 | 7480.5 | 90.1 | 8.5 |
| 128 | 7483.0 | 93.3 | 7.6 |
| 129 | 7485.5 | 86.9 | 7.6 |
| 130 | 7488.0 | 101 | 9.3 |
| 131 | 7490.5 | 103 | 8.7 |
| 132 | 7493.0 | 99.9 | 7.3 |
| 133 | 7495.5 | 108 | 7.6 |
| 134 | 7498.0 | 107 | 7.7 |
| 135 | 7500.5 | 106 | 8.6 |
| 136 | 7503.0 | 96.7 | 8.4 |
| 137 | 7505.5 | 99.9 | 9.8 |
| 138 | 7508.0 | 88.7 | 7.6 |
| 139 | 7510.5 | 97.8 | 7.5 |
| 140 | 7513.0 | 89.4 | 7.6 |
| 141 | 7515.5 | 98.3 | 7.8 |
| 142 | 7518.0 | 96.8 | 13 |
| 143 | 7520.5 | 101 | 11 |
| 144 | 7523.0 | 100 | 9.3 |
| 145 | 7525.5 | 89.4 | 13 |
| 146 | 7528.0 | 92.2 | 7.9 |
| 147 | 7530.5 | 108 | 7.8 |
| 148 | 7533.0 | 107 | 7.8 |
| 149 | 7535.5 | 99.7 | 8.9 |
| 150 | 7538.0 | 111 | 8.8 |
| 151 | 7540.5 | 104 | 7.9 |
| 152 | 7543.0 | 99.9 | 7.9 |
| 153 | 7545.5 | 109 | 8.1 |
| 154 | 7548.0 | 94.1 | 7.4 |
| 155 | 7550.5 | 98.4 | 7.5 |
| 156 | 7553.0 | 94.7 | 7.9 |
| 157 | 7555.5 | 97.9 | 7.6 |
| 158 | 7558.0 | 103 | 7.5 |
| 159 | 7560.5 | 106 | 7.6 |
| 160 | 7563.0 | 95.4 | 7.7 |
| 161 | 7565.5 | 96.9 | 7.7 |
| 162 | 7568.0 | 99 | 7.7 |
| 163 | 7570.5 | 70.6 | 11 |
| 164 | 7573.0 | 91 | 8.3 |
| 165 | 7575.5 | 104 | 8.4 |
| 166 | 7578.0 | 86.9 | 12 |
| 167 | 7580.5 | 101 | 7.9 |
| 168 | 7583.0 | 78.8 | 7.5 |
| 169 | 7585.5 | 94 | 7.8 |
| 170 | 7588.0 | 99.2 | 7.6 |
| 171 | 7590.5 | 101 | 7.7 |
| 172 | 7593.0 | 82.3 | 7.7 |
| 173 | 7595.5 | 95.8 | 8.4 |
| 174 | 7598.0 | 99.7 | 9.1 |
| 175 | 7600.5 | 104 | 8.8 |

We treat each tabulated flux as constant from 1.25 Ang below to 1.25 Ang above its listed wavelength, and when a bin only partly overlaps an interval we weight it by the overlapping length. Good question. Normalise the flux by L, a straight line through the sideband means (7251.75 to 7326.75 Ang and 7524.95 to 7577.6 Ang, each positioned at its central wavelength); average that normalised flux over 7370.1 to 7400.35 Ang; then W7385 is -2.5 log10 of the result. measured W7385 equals 0.03 mag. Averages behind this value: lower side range 98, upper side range 98.6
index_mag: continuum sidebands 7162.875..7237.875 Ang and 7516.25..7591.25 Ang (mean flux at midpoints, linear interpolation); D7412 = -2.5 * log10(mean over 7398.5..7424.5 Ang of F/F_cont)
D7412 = 0.06 mag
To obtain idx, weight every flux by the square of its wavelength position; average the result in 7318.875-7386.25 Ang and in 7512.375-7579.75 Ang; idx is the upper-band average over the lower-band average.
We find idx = 1.1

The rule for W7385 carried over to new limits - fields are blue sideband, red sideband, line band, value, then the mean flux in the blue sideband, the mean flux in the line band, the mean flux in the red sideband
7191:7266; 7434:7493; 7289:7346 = -0.133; 85.4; 101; 95.5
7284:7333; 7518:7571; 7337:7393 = 0.100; 101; 91.5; 99.3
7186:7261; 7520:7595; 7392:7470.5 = -0.041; 84.5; 95.9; 97.1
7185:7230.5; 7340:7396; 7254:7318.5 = -0.119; 81.1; 97.1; 93.2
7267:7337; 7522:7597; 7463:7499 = 0.031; 97.6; 94.4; 97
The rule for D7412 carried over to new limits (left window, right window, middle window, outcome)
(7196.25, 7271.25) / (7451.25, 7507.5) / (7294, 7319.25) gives -0.17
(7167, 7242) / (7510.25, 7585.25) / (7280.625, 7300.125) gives -0.11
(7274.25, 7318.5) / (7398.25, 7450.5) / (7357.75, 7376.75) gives 0.07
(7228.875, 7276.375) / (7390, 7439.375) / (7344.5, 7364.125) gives 0.00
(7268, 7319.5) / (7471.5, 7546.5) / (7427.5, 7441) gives -0.01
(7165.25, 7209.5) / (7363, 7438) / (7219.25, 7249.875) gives -0.02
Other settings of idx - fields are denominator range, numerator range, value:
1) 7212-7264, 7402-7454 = 1.08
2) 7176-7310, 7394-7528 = 1.14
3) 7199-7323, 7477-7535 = 1.13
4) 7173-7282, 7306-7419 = 1.12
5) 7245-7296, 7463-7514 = 1.10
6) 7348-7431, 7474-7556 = 1.11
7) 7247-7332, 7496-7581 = 1.08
